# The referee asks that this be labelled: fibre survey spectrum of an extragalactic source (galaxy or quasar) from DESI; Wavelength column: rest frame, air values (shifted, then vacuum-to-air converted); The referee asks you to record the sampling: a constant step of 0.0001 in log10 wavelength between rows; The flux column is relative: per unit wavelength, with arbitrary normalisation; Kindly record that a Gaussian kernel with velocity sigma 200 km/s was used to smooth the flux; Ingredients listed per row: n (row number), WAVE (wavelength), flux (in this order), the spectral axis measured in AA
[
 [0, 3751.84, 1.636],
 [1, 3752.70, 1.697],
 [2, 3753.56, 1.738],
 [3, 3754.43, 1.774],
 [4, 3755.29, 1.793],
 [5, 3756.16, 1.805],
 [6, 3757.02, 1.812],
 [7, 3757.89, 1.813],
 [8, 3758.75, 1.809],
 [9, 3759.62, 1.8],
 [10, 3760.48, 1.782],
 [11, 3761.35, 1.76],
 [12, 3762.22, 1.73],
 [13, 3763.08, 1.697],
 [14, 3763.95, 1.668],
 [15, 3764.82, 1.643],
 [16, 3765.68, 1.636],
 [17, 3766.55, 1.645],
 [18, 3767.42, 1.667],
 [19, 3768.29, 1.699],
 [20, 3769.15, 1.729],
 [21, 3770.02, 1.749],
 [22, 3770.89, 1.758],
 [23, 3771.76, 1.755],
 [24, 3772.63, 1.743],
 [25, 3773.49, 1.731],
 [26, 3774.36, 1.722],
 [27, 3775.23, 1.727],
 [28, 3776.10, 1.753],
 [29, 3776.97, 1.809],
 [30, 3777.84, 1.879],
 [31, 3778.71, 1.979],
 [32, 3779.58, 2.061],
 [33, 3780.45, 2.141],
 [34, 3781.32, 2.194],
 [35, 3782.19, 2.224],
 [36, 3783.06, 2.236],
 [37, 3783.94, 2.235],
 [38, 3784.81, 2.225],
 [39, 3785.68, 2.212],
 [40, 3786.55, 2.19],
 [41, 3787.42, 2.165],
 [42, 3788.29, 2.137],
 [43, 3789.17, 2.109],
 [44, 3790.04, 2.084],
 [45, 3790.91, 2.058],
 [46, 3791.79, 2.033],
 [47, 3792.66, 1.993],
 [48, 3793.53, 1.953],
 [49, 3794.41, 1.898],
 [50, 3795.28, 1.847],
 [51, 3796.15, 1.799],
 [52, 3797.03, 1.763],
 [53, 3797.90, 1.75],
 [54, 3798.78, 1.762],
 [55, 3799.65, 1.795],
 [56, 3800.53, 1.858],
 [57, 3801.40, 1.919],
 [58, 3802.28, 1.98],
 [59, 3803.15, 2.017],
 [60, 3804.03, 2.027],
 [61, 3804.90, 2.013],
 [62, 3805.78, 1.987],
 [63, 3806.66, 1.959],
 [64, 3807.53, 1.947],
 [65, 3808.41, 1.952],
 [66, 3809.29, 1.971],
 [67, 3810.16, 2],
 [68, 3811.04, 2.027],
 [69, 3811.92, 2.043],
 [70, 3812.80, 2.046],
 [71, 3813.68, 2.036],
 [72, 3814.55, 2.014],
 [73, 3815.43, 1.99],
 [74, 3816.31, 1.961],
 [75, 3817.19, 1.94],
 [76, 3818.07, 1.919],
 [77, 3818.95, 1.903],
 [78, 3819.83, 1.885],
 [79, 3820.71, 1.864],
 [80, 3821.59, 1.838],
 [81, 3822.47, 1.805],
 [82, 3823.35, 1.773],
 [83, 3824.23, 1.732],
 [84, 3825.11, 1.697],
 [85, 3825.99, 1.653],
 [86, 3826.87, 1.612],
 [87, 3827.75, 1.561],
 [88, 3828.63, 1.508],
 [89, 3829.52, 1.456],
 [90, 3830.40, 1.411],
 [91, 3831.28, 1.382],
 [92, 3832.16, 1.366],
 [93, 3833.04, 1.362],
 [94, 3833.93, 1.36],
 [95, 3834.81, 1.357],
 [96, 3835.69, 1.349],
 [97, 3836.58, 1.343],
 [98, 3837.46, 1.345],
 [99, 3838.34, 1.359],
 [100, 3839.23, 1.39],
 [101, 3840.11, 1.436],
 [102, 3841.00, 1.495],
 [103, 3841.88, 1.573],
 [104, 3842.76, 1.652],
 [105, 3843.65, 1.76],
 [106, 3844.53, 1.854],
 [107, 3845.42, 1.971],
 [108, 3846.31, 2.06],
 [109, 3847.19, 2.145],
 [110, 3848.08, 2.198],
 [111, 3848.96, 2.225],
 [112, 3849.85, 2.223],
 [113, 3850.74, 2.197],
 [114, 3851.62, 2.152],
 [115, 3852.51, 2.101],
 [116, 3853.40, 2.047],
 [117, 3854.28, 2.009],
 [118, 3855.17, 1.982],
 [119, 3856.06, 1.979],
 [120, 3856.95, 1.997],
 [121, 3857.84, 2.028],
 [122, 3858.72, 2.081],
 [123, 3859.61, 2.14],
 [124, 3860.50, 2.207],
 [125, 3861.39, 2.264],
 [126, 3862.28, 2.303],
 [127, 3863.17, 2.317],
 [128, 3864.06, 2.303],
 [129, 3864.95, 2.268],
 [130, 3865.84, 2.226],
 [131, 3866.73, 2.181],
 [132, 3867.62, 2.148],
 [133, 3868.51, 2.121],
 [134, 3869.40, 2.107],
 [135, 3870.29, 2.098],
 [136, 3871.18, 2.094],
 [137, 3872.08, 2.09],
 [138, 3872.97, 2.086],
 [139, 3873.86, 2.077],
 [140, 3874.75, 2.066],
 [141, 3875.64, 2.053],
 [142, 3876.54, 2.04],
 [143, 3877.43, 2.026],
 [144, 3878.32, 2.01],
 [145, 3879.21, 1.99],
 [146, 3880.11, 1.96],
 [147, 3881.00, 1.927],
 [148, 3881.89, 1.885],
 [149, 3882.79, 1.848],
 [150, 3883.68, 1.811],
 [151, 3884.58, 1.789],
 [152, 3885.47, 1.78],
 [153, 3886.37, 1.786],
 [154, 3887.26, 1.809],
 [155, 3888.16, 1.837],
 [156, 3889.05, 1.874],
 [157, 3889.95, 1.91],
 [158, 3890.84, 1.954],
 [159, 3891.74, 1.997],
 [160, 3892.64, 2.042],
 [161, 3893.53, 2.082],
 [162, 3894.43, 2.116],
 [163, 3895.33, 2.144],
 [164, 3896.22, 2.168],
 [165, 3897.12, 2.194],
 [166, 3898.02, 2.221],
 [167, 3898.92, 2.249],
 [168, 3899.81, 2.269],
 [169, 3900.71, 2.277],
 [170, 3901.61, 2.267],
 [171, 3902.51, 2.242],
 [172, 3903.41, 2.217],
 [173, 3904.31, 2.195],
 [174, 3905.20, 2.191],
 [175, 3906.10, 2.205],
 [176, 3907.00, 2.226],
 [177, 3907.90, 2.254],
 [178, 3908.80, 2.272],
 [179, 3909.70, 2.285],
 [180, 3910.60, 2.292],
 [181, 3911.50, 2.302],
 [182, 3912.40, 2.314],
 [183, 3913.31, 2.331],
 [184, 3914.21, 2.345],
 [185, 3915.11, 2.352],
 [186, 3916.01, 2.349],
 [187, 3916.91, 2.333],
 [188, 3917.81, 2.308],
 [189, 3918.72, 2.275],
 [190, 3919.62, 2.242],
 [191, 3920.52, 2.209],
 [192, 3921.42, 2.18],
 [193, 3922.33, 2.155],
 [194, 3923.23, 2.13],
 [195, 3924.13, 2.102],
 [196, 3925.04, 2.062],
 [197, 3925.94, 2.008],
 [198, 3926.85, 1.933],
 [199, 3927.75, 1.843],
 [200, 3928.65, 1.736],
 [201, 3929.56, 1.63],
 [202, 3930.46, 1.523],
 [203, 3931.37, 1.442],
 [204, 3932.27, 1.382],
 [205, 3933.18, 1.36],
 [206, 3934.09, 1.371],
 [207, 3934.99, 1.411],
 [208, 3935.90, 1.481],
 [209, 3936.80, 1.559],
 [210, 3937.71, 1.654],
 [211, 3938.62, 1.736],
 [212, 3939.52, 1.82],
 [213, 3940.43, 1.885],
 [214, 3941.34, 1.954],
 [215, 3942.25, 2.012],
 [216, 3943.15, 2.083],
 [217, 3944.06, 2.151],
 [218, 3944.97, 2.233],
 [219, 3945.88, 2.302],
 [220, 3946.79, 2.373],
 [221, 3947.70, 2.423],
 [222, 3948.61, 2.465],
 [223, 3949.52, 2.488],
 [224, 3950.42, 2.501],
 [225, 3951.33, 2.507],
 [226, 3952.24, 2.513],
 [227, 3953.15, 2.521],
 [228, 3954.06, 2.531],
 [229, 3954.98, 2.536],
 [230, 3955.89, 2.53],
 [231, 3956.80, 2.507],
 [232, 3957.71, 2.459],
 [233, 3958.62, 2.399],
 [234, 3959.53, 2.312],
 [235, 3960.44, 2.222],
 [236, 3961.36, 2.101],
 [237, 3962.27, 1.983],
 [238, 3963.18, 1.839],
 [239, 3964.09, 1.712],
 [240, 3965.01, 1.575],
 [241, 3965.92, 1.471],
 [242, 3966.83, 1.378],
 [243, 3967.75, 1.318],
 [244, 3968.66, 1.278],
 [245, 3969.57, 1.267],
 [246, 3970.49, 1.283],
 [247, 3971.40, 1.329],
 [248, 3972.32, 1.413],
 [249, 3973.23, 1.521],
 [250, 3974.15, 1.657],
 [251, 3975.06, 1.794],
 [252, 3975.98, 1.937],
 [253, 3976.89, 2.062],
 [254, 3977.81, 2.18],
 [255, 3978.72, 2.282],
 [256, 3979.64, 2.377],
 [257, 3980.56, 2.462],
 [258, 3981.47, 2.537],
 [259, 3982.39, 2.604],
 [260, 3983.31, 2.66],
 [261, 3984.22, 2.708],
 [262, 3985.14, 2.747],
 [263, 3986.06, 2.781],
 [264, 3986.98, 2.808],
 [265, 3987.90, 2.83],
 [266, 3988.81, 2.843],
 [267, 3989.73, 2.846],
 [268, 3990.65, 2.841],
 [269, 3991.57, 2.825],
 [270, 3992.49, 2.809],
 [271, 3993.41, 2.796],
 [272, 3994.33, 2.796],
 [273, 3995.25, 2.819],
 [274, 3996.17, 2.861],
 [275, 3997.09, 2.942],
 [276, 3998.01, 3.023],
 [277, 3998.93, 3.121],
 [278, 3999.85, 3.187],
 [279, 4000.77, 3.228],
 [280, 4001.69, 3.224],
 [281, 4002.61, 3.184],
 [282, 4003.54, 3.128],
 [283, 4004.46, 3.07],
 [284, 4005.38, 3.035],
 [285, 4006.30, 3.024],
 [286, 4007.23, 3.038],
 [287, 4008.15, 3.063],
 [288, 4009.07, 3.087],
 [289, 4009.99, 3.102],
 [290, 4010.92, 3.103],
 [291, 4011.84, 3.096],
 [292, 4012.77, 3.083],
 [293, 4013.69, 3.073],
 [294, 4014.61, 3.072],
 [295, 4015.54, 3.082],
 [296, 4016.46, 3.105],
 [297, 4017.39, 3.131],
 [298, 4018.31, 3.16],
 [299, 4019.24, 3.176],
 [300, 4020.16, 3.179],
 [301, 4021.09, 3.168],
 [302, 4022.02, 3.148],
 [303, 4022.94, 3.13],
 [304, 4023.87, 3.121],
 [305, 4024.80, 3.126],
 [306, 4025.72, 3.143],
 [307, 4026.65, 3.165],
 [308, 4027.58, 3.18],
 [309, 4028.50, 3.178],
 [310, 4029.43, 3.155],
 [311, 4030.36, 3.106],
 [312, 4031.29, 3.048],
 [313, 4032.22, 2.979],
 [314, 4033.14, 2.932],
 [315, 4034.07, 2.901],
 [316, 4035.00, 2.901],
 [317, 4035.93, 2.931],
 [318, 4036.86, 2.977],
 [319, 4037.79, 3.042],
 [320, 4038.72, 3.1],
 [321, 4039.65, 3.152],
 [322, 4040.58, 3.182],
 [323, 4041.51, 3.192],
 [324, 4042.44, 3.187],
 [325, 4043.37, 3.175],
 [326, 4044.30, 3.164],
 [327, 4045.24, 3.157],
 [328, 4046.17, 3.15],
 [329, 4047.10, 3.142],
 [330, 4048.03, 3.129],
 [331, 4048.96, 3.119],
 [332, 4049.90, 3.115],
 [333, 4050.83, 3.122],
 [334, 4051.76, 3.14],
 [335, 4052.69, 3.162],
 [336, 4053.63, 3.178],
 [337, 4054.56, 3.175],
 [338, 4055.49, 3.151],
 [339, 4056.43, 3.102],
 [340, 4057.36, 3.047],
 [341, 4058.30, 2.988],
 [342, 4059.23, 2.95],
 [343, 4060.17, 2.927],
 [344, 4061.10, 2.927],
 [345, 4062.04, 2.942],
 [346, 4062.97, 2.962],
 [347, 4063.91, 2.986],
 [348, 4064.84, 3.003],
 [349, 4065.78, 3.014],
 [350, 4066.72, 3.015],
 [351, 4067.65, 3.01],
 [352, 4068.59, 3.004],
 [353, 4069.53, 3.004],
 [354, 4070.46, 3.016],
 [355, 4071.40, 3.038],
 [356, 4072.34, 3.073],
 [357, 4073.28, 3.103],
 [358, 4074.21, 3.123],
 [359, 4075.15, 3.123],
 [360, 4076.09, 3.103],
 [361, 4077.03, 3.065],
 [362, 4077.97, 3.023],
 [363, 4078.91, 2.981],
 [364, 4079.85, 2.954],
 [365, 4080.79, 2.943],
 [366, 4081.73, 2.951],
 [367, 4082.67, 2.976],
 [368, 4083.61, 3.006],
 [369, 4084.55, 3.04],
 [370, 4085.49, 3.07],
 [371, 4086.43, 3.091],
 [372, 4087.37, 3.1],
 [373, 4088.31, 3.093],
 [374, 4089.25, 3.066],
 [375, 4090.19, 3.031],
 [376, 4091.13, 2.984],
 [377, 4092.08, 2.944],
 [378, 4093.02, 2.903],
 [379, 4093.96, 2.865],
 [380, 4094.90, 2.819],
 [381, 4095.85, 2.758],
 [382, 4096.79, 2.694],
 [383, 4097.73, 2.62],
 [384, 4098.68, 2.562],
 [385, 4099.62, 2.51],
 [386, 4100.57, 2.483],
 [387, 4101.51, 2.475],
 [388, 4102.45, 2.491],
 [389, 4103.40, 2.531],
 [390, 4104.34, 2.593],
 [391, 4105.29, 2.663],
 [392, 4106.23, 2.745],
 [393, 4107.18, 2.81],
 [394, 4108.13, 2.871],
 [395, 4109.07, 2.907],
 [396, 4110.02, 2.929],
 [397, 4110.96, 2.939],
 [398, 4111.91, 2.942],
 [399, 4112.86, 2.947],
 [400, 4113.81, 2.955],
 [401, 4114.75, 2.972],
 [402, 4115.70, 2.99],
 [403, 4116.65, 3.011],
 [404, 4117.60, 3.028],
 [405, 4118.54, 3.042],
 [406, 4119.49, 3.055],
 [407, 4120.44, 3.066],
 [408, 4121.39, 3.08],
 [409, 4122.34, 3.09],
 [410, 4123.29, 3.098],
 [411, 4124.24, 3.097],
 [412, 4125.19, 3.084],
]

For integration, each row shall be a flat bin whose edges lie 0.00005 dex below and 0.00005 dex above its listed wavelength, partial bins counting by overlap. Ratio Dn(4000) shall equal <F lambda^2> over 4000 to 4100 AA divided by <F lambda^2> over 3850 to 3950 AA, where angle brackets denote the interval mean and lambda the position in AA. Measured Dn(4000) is 1.60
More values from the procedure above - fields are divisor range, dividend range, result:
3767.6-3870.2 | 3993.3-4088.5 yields 1.81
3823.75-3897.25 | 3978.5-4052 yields 1.71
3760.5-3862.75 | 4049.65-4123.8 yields 1.82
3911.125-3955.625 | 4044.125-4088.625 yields 1.58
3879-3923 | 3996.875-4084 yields 1.55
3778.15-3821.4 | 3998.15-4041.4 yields 1.73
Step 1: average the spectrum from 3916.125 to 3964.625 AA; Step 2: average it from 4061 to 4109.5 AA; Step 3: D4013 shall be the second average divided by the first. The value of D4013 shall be 1.41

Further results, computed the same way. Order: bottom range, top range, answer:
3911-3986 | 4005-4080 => 1.51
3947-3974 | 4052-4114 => 1.46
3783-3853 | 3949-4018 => 1.36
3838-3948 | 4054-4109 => 1.44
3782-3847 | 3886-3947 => 1.11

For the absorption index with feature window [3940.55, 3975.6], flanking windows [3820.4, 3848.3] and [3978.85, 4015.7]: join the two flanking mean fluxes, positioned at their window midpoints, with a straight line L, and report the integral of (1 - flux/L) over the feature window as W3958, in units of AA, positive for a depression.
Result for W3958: 7.64 AA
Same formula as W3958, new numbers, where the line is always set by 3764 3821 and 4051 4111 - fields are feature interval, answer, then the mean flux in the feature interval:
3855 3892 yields 3.0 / 2.03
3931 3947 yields 4.3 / 1.78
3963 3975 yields 5.1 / 1.47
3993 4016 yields -3.3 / 3.05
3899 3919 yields 0.5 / 2.28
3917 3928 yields 1.2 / 2.13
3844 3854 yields 0.1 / 2.1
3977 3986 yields 0.3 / 2.5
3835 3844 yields 2.7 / 1.46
